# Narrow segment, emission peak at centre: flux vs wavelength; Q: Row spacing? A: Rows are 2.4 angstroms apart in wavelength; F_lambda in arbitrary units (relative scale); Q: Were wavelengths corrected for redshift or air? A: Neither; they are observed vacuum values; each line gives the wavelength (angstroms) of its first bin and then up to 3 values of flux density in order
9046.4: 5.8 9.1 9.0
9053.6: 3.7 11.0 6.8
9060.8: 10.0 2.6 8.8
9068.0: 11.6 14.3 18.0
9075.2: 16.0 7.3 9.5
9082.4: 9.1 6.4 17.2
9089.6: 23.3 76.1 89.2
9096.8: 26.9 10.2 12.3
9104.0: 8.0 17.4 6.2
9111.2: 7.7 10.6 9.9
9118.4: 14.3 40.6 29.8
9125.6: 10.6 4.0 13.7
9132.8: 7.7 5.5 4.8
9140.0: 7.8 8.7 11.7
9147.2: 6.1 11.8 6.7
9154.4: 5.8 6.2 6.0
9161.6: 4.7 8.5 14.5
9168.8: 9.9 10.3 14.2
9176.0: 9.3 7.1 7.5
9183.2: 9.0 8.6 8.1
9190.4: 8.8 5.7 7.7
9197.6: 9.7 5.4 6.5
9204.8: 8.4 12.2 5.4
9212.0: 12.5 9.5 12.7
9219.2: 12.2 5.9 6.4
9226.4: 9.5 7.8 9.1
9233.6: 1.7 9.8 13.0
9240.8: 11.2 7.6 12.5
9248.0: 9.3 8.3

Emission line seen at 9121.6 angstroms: [N II] 6583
